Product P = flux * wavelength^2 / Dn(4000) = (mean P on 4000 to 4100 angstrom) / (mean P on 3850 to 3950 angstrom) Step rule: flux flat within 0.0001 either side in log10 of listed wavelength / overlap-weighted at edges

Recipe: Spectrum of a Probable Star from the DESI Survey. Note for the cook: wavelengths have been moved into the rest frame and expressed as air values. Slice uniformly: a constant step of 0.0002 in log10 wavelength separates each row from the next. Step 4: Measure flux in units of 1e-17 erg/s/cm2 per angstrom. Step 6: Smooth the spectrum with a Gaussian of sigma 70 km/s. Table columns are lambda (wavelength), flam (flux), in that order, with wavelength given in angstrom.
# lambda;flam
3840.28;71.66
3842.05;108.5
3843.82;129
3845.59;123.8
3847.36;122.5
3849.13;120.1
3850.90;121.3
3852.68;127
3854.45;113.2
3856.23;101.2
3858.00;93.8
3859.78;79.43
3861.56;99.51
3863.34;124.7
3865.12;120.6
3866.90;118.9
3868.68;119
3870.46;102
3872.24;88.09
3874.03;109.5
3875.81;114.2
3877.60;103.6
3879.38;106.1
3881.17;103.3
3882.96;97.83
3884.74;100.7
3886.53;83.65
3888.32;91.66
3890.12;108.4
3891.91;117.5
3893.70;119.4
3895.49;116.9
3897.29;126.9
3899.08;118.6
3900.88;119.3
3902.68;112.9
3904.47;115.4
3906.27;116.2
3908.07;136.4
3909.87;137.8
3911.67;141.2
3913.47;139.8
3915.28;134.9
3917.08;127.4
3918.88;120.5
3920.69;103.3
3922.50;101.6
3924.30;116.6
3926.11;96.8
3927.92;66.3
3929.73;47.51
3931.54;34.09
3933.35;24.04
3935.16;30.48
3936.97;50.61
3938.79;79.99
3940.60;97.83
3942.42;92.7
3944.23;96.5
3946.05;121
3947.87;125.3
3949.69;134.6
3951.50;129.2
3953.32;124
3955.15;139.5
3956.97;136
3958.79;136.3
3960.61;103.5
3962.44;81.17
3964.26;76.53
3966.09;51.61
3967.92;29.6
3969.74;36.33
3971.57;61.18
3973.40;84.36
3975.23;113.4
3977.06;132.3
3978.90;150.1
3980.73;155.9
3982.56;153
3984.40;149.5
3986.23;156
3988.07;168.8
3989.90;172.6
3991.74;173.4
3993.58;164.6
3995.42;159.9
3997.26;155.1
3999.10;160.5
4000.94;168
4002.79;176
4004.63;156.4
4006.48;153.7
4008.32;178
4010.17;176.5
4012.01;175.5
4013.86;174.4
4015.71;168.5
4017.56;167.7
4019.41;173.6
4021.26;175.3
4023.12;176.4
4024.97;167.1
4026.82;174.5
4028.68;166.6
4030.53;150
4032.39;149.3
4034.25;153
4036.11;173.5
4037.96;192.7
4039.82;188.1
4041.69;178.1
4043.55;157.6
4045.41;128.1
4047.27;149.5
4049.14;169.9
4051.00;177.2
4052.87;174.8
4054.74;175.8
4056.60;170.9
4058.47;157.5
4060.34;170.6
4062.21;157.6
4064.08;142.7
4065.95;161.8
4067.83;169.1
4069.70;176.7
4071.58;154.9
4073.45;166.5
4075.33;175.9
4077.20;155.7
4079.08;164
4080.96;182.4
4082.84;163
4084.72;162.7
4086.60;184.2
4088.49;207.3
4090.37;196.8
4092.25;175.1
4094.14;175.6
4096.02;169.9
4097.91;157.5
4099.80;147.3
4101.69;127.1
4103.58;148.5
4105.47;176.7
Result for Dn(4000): 1.75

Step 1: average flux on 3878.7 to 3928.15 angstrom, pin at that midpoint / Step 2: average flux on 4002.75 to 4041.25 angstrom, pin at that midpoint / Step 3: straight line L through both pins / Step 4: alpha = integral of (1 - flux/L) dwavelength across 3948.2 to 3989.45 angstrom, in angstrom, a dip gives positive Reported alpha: 8.7 angstrom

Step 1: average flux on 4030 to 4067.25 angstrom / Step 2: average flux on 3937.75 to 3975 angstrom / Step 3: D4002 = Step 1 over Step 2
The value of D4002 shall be 1.7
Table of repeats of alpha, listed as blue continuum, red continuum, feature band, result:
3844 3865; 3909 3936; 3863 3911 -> -3.93 angstrom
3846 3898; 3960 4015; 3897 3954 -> 8.13 angstrom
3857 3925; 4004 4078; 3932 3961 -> 7.23 angstrom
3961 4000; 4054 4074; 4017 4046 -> -3.85 angstrom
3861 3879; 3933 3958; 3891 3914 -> -3.97 angstrom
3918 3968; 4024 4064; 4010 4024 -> -2.66 angstrom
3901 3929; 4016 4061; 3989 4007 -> -1.59 angstrom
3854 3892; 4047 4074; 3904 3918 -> -1.82 angstrom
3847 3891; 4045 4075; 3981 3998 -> -2.23 angstrom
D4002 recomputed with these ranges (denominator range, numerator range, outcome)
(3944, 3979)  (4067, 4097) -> 1.70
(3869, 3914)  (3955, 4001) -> 1.10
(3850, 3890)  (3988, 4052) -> 1.58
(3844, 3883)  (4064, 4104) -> 1.52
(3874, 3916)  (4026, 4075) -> 1.43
